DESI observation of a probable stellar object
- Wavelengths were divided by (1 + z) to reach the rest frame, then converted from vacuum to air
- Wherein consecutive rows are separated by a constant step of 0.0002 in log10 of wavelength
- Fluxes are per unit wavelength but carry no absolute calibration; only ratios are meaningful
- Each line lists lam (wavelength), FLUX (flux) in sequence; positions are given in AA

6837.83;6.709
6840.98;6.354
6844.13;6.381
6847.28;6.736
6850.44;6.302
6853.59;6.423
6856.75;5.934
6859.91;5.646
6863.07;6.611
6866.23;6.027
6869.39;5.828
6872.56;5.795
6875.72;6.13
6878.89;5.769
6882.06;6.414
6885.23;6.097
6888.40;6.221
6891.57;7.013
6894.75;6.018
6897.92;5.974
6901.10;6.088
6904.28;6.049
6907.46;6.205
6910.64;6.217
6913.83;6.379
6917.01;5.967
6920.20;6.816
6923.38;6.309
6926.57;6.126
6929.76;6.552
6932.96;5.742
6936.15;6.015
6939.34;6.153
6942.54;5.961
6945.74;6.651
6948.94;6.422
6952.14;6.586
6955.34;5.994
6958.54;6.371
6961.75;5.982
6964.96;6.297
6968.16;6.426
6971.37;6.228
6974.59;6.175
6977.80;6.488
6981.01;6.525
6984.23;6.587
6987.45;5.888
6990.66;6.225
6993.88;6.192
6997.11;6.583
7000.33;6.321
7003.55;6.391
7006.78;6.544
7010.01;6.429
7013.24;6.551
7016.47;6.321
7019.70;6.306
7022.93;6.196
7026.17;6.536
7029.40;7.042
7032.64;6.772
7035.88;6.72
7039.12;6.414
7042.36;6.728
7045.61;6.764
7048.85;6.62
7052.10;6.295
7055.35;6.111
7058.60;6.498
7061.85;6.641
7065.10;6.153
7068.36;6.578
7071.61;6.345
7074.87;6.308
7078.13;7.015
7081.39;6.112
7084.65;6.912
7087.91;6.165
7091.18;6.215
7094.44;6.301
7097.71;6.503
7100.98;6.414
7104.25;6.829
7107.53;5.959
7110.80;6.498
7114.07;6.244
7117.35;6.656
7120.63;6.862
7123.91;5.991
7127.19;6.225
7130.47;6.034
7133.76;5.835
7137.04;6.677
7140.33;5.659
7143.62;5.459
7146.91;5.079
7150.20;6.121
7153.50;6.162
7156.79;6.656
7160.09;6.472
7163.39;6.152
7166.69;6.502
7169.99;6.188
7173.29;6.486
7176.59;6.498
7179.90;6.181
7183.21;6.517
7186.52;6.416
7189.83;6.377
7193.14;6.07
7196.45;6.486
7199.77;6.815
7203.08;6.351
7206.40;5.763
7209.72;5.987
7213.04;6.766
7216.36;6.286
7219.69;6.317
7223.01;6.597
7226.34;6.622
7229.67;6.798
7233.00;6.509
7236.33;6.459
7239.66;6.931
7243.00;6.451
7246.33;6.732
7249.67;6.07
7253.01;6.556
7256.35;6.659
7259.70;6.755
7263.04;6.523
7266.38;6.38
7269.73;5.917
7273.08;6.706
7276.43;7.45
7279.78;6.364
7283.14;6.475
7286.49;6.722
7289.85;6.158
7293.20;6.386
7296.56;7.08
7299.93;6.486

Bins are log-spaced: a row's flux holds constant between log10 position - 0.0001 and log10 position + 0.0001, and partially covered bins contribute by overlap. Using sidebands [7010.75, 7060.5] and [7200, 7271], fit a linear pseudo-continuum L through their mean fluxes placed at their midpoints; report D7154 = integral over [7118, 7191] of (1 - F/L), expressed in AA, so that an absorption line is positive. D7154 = 3.1 AA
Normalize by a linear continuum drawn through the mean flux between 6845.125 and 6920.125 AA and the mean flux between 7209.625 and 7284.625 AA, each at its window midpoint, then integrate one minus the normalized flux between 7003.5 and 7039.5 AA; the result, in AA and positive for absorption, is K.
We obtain -1.2 AA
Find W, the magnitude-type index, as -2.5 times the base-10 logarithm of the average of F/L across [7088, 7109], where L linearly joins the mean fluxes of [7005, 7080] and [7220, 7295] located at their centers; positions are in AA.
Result 0.03 mag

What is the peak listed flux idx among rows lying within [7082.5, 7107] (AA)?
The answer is 6.912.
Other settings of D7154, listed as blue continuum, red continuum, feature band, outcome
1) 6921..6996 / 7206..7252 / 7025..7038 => -0.91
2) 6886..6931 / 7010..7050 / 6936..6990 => 1.05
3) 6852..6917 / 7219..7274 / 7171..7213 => 0.83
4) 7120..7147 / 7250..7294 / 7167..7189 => -0.78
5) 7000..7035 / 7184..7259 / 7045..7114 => 0.63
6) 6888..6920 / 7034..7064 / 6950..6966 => 0.24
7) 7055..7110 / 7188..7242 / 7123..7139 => 0.70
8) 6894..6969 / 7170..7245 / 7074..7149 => 1.23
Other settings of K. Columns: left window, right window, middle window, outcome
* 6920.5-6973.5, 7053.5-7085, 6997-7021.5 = -0.3 AA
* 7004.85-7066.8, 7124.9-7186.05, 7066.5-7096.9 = -0.3 AA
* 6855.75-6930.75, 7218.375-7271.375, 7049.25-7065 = -0.1 AA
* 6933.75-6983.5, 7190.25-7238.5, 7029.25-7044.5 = -0.9 AA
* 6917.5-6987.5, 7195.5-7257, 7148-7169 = 0.4 AA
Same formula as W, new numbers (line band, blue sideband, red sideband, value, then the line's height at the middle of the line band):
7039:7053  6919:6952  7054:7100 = -0.03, 6.39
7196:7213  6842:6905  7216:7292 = 0.03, 6.5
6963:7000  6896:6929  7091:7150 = -0.02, 6.21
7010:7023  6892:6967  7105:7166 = -0.03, 6.2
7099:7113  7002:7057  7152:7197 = 0.00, 6.44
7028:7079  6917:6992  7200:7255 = -0.04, 6.34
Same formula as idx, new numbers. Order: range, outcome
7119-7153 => 6.862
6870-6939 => 7.013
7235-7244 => 6.931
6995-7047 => 7.042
